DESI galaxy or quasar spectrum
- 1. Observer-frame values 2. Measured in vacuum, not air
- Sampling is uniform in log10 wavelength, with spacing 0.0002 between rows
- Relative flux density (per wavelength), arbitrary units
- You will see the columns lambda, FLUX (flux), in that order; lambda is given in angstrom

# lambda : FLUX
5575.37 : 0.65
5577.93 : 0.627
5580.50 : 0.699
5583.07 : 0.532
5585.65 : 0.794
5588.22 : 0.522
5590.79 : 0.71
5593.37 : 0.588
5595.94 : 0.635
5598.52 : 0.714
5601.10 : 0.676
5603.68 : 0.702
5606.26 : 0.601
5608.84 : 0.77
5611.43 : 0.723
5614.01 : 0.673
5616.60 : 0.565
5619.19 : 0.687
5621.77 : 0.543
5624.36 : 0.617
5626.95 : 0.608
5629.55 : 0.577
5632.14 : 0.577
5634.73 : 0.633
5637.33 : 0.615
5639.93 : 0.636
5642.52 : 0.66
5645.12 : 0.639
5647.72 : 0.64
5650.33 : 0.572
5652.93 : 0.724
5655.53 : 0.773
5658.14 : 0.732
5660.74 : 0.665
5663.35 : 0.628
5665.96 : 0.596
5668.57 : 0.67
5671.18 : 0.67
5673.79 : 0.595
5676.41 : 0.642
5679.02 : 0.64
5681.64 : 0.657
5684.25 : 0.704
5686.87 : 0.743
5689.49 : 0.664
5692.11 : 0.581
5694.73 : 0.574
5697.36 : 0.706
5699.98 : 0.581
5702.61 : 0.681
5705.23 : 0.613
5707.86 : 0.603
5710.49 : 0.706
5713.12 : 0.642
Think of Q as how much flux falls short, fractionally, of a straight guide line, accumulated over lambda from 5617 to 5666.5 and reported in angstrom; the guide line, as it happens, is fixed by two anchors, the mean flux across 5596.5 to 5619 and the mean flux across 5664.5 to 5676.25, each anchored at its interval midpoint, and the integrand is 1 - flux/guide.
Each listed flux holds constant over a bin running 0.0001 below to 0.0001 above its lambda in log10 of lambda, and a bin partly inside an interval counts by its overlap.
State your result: 1.2 angstrom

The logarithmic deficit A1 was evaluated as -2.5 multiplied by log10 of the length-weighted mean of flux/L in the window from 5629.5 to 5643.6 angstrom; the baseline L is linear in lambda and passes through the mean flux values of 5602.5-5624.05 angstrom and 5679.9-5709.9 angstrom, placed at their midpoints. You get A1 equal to 0.06 mag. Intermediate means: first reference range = 0.656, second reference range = 0.647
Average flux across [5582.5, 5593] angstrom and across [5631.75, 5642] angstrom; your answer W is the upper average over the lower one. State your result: 0.97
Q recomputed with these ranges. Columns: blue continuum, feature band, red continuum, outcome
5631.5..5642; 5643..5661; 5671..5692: -1.23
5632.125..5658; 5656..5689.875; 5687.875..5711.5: -1.08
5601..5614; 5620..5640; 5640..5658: 2.36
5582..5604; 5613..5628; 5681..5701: 0.86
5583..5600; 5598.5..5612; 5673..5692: -0.89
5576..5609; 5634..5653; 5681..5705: 0.57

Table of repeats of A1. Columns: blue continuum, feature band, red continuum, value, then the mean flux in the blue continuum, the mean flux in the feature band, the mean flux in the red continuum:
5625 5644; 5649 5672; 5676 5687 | -0.04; 0.615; 0.67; 0.673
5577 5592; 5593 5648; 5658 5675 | 0.01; 0.647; 0.641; 0.646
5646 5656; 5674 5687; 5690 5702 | -0.05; 0.668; 0.664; 0.618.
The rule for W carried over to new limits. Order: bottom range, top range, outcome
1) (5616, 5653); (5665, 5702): 1.05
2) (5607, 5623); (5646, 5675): 1.00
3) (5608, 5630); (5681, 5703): 1.02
